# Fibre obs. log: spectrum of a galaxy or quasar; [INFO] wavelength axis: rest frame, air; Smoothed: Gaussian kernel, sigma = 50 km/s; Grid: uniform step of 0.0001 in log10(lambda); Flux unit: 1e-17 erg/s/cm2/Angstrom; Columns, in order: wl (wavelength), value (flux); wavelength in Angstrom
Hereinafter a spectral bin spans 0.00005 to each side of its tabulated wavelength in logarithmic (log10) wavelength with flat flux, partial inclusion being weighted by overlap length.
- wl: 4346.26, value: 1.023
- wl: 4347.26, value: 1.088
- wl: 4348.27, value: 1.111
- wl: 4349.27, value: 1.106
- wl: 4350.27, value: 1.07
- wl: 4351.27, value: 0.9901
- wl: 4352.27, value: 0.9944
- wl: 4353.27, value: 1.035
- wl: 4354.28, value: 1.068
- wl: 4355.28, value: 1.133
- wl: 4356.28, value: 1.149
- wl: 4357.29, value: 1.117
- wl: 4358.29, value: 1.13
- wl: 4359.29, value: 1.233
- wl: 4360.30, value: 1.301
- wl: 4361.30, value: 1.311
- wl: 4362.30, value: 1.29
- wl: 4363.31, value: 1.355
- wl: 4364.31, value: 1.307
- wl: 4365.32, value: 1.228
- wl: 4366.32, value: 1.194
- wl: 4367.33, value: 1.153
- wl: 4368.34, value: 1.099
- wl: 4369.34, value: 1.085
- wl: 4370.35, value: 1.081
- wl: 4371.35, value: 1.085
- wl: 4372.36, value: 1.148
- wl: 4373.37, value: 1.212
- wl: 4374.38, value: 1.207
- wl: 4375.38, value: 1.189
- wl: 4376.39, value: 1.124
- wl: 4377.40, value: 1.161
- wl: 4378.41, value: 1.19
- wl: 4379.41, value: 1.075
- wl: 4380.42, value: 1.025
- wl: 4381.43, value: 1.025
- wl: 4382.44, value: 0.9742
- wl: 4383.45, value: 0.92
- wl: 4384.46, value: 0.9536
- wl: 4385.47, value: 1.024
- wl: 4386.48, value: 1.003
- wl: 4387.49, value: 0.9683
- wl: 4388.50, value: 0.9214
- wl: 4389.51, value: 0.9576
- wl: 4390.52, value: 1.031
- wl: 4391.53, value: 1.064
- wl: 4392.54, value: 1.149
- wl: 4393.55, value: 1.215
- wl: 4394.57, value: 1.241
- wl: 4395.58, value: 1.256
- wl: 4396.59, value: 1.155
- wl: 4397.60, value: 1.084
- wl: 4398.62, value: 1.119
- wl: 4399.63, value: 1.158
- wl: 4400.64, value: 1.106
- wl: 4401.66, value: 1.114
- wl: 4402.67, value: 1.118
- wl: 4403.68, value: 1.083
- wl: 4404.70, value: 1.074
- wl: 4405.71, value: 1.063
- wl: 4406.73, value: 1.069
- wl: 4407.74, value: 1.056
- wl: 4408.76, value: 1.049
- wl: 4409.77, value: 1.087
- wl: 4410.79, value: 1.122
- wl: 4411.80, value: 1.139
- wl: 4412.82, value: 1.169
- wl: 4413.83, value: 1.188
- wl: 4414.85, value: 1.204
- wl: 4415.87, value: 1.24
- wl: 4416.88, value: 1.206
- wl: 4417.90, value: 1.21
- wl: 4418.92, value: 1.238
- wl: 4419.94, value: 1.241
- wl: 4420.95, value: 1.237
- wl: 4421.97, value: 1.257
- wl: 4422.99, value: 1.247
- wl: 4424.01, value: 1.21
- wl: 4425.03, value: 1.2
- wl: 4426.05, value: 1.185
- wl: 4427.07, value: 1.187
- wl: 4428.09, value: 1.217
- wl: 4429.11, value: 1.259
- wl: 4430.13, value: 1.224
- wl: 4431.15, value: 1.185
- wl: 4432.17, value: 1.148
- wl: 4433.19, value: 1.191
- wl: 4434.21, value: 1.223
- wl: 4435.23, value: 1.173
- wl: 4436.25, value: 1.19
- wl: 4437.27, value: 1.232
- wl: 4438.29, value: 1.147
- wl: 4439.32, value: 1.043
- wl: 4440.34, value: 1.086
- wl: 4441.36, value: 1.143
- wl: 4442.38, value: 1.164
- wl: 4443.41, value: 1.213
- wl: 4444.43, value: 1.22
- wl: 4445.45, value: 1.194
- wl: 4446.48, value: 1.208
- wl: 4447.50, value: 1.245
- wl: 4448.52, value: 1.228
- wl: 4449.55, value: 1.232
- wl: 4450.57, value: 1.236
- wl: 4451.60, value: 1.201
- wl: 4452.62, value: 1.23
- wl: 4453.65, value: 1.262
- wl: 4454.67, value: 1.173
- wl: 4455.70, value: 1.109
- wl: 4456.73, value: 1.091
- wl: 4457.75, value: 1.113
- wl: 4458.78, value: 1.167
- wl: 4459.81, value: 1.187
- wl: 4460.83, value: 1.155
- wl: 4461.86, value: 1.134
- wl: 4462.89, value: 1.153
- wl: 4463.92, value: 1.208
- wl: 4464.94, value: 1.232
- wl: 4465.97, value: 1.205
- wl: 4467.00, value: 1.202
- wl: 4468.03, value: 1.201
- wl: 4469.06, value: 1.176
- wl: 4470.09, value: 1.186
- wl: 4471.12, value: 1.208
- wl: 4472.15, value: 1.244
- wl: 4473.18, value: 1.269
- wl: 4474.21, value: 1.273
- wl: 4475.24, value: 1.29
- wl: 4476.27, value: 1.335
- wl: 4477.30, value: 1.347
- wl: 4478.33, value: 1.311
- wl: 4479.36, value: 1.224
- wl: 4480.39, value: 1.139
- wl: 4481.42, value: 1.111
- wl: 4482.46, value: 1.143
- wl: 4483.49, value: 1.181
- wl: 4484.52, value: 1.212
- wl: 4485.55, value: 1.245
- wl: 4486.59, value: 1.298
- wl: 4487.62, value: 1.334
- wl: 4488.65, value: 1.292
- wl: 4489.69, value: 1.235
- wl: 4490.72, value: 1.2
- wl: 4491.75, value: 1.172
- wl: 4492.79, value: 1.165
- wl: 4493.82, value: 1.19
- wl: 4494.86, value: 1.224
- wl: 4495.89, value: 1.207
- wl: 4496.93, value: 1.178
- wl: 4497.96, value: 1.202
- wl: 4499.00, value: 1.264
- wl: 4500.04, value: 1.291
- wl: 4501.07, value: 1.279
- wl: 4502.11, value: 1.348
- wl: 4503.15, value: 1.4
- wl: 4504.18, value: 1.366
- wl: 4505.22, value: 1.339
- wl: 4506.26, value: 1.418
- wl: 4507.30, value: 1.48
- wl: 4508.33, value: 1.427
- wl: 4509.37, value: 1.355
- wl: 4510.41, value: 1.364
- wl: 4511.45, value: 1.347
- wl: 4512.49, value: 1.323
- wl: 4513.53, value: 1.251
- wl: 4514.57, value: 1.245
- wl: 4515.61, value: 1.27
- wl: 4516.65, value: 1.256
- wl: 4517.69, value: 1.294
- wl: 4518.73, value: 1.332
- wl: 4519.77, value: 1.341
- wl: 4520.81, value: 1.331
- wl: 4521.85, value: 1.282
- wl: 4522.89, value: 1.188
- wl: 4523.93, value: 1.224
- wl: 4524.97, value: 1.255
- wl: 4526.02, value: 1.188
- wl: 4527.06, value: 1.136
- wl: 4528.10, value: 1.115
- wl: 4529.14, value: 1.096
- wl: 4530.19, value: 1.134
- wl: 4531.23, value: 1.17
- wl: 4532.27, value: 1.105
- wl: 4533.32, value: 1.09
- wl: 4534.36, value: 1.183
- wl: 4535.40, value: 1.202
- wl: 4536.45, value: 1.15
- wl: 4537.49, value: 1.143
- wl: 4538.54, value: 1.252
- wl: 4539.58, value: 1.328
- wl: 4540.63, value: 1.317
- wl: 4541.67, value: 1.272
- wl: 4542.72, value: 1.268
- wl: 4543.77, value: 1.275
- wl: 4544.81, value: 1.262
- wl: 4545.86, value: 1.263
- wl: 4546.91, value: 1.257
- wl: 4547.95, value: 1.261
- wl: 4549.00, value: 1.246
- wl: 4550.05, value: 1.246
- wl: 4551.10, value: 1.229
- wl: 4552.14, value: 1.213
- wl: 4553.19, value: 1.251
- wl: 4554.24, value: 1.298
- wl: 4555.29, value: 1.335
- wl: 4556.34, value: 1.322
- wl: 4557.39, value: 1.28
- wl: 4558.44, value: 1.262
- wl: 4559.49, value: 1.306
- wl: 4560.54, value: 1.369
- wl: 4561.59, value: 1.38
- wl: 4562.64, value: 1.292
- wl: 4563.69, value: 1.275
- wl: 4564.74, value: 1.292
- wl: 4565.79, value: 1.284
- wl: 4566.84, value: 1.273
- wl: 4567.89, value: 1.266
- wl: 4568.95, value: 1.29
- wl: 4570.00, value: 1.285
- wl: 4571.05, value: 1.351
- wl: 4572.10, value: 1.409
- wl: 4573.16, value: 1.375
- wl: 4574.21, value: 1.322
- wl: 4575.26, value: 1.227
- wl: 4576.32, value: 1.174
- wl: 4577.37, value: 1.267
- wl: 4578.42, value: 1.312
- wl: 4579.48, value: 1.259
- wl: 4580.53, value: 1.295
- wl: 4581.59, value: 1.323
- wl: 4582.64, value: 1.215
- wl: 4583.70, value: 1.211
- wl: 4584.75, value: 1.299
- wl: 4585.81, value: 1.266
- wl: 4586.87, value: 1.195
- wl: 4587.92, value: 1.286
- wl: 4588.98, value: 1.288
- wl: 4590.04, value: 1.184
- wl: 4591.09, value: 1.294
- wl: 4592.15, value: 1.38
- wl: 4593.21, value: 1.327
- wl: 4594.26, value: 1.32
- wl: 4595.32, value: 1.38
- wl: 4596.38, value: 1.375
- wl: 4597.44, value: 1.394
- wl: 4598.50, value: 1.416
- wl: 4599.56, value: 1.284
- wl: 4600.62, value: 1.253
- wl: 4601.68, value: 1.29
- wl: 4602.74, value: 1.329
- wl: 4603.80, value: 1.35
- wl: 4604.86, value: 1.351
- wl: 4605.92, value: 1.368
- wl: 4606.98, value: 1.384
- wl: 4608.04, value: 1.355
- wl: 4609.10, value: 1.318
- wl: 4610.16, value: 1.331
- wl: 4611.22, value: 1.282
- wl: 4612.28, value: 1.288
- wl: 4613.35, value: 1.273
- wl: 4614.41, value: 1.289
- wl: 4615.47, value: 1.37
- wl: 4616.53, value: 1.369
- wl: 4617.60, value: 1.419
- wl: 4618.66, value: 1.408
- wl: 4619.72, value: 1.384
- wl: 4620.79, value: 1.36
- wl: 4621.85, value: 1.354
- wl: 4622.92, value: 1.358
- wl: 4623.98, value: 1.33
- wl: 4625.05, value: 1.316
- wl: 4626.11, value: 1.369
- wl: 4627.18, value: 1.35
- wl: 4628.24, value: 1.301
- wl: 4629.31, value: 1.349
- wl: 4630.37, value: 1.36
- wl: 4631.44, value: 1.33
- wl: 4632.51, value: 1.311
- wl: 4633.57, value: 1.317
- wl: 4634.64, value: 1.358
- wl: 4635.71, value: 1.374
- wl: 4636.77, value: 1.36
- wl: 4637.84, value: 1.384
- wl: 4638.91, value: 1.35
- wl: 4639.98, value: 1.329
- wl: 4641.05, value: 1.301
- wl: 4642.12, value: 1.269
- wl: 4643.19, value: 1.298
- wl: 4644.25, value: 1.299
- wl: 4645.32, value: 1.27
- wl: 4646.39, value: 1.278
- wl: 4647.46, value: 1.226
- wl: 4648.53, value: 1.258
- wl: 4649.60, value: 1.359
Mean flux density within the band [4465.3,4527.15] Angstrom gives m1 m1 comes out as 1.26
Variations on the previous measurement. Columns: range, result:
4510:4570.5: 1.25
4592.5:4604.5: 1.34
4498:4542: 1.26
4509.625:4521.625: 1.31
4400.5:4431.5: 1.17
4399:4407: 1.1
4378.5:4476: 1.16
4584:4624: 1.33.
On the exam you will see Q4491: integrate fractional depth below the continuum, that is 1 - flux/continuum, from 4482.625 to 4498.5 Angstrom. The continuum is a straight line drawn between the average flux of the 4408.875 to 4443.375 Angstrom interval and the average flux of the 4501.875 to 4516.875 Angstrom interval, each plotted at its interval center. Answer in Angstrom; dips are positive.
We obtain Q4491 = 1.1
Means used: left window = 1.19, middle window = 1.22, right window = 1.35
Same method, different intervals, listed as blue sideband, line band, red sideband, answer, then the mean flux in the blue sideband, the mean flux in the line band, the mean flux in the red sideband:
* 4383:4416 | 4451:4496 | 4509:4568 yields -1.2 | 1.09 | 1.21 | 1.25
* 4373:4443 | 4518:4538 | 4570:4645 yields 0.9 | 1.14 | 1.19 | 1.32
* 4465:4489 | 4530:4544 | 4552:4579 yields 0.8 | 1.24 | 1.21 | 1.3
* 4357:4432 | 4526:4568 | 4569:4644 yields 1.0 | 1.14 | 1.24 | 1.32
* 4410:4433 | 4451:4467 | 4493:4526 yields 0.9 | 1.2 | 1.18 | 1.3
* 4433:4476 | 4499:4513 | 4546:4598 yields -1.4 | 1.19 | 1.36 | 1.29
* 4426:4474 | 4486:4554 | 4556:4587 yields -0.5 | 1.19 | 1.26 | 1.29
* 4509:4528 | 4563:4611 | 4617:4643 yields 0.5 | 1.27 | 1.3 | 1.35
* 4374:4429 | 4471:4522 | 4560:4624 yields -2.4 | 1.13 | 1.28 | 1.32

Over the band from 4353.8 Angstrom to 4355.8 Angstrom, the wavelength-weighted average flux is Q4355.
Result 1.1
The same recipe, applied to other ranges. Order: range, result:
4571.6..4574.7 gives 1.37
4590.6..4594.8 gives 1.33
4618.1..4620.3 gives 1.4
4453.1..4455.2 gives 1.22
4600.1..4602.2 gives 1.27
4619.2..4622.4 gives 1.36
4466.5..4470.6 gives 1.19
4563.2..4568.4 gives 1.28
